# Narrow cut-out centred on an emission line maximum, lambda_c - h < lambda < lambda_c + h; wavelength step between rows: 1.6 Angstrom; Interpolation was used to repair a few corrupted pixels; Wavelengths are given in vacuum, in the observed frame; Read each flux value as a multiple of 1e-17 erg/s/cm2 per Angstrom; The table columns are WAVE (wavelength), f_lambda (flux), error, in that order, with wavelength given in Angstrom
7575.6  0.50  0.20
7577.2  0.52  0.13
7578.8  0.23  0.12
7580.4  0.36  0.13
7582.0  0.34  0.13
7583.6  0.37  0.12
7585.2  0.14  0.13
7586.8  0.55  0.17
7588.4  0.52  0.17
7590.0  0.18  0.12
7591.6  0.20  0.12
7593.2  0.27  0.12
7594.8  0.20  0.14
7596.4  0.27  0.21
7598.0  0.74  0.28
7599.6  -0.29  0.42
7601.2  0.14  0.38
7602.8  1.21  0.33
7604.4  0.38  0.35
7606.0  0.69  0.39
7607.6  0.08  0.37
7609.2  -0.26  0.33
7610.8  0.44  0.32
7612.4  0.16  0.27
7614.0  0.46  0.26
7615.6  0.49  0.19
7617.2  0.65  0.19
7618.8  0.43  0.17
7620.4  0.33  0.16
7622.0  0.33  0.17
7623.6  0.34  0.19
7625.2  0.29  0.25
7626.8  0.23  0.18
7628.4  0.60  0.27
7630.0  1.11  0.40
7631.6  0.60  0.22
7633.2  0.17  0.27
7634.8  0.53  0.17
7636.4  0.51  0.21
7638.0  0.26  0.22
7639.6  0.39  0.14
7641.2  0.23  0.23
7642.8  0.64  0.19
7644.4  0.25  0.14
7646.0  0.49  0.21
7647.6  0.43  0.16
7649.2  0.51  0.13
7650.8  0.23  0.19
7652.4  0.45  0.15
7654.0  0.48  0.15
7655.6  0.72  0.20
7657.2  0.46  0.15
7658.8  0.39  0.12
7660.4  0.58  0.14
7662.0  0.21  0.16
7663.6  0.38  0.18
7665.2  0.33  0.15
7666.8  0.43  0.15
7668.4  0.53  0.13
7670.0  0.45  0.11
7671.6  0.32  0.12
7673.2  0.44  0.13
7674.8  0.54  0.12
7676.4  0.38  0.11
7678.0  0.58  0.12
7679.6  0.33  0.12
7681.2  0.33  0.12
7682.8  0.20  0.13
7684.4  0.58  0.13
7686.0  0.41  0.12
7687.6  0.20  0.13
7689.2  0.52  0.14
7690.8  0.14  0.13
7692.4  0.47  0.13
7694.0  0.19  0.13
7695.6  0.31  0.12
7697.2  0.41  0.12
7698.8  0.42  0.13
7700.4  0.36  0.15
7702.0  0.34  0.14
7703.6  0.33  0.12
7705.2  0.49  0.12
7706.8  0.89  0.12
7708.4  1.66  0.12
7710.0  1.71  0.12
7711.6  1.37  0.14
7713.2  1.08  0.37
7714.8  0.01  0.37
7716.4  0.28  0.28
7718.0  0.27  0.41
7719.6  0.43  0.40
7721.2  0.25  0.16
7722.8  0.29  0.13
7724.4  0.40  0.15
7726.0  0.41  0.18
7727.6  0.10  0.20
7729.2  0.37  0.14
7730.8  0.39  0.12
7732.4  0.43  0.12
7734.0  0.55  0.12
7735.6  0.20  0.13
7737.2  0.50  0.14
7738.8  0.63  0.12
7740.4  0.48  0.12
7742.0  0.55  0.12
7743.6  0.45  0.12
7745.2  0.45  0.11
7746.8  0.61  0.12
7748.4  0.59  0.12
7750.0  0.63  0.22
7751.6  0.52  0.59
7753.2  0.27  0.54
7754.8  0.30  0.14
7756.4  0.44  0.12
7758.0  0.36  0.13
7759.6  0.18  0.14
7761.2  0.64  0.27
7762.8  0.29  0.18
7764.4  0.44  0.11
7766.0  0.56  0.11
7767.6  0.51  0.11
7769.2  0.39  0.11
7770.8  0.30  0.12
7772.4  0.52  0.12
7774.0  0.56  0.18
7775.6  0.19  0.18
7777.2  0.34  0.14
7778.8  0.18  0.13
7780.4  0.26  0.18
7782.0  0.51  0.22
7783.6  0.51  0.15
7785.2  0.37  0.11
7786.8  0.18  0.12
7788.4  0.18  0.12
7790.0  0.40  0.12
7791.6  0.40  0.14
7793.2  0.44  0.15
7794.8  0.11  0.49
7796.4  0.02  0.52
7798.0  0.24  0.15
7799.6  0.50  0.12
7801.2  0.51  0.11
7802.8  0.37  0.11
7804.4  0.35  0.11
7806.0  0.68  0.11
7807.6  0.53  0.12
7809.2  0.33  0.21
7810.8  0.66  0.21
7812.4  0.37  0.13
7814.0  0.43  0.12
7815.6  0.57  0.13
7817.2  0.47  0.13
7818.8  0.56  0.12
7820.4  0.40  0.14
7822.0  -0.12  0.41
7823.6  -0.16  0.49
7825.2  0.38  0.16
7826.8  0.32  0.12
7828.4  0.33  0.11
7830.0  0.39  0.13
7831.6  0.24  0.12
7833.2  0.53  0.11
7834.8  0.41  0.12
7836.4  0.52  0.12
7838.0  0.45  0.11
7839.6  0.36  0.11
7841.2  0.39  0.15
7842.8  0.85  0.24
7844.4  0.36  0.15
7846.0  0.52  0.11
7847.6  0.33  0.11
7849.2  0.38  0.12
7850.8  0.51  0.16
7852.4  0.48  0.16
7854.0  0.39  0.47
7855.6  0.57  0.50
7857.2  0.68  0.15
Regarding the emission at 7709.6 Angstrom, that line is Hgamma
